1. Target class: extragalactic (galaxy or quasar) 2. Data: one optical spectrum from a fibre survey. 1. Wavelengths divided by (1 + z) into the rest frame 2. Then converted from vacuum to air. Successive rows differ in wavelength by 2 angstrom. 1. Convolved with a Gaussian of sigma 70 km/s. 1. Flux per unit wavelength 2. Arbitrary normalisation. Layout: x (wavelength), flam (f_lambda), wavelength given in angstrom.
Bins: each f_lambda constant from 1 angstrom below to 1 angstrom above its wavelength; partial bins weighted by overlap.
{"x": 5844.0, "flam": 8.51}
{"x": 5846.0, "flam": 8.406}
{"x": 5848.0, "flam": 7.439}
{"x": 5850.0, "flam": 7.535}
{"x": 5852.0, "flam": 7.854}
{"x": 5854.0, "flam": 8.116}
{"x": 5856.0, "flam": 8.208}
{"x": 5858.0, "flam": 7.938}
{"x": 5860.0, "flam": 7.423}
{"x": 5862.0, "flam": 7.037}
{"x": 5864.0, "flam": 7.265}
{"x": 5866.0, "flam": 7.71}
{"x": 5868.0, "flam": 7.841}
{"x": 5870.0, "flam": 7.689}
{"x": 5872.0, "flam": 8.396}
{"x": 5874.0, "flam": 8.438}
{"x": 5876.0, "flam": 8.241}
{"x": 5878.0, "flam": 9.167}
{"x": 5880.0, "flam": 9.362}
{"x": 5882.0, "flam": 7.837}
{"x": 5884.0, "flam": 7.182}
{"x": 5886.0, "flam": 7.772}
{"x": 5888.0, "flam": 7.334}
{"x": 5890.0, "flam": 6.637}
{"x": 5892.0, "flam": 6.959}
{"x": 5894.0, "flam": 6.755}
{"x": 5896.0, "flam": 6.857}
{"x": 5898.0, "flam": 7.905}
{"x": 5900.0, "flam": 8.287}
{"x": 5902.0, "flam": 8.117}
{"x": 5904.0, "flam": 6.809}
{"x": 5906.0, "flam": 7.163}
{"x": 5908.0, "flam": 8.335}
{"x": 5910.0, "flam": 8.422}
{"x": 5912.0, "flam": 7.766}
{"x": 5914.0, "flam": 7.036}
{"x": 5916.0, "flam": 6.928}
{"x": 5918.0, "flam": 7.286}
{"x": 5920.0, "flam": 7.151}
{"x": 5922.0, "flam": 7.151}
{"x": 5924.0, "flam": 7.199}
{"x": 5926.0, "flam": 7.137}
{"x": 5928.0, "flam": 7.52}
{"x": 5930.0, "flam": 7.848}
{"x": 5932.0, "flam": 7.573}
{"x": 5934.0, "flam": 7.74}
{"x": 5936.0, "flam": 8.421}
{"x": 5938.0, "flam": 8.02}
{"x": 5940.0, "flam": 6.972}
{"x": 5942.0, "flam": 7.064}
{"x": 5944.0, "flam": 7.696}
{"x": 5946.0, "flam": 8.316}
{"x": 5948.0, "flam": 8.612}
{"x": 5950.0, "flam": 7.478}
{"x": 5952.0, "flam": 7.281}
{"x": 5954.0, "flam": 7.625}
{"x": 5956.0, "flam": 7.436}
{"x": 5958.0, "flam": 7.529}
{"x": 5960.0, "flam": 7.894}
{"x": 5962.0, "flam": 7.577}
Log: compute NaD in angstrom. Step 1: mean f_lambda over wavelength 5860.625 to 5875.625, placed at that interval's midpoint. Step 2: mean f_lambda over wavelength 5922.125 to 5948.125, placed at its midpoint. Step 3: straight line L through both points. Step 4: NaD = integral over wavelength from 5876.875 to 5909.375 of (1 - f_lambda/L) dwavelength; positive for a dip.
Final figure 0.3 angstrom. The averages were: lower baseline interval 7.78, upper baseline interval 7.65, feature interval 7.67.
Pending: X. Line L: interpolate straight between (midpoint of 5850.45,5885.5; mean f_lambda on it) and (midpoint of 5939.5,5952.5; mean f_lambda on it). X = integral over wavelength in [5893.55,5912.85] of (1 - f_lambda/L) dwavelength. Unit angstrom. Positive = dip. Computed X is 0.42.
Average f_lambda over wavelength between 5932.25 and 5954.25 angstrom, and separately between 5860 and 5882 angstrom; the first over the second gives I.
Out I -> 1.0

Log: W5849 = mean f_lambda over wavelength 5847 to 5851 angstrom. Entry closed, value 7.49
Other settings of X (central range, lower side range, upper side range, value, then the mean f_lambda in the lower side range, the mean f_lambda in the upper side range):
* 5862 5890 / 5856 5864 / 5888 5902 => -1.9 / 7.53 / 7.3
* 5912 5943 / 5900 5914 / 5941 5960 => 1.2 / 7.75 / 7.68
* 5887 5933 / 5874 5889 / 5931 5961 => 3.2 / 8.15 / 7.71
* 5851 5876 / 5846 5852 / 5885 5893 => -1.1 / 7.7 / 7.18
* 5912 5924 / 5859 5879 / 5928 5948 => 1.0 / 7.92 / 7.77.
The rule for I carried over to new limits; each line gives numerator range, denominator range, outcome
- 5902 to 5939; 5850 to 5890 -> 0.96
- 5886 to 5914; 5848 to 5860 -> 0.95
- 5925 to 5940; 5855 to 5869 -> 1.01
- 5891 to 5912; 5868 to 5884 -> 0.91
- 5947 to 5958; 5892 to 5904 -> 1.03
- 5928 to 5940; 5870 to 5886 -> 0.94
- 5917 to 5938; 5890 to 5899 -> 1.07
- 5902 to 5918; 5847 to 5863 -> 0.98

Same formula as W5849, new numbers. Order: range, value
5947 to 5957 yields 7.69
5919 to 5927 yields 7.16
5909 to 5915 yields 7.74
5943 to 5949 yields 8.21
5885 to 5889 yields 7.55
